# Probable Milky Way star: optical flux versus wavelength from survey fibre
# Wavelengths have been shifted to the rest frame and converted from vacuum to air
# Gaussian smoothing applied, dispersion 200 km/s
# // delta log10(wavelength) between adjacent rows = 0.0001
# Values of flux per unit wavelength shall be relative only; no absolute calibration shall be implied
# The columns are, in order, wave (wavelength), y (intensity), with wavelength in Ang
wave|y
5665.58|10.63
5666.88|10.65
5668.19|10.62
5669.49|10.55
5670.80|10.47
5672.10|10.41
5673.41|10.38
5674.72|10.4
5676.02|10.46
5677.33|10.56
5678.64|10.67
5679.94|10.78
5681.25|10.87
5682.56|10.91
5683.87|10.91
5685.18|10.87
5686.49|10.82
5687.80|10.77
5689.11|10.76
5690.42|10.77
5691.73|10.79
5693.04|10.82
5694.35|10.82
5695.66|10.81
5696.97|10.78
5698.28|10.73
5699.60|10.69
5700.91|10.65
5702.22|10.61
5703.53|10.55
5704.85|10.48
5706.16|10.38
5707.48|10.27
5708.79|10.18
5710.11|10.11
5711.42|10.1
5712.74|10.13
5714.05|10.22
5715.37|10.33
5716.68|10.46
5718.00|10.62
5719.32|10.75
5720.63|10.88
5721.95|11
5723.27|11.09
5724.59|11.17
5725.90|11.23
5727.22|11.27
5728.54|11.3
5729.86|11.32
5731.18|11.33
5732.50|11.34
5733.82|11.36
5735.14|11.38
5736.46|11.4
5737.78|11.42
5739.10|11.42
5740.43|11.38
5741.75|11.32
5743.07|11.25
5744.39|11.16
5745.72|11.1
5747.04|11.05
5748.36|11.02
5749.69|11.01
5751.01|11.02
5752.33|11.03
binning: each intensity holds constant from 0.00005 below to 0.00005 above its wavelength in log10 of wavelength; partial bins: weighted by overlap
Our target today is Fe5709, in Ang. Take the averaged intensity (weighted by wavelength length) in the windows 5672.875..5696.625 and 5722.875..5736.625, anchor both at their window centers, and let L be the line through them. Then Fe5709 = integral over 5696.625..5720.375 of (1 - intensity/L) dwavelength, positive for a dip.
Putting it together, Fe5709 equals 1.2 Ang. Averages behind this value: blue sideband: 10.7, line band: 10.4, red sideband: 11.3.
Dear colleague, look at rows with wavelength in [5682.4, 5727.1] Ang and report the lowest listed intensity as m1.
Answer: 10.1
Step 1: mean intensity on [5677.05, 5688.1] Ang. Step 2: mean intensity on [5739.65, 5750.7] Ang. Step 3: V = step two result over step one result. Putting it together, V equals 1.03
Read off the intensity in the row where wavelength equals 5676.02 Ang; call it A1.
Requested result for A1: 10.46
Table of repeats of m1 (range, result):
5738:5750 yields 11.01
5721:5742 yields 11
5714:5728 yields 10.22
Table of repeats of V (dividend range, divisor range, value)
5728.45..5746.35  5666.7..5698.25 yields 1.06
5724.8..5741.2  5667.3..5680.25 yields 1.08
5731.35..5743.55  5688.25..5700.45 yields 1.05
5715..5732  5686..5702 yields 1.02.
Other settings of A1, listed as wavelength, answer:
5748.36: 11.02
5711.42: 10.1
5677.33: 10.56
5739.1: 11.42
